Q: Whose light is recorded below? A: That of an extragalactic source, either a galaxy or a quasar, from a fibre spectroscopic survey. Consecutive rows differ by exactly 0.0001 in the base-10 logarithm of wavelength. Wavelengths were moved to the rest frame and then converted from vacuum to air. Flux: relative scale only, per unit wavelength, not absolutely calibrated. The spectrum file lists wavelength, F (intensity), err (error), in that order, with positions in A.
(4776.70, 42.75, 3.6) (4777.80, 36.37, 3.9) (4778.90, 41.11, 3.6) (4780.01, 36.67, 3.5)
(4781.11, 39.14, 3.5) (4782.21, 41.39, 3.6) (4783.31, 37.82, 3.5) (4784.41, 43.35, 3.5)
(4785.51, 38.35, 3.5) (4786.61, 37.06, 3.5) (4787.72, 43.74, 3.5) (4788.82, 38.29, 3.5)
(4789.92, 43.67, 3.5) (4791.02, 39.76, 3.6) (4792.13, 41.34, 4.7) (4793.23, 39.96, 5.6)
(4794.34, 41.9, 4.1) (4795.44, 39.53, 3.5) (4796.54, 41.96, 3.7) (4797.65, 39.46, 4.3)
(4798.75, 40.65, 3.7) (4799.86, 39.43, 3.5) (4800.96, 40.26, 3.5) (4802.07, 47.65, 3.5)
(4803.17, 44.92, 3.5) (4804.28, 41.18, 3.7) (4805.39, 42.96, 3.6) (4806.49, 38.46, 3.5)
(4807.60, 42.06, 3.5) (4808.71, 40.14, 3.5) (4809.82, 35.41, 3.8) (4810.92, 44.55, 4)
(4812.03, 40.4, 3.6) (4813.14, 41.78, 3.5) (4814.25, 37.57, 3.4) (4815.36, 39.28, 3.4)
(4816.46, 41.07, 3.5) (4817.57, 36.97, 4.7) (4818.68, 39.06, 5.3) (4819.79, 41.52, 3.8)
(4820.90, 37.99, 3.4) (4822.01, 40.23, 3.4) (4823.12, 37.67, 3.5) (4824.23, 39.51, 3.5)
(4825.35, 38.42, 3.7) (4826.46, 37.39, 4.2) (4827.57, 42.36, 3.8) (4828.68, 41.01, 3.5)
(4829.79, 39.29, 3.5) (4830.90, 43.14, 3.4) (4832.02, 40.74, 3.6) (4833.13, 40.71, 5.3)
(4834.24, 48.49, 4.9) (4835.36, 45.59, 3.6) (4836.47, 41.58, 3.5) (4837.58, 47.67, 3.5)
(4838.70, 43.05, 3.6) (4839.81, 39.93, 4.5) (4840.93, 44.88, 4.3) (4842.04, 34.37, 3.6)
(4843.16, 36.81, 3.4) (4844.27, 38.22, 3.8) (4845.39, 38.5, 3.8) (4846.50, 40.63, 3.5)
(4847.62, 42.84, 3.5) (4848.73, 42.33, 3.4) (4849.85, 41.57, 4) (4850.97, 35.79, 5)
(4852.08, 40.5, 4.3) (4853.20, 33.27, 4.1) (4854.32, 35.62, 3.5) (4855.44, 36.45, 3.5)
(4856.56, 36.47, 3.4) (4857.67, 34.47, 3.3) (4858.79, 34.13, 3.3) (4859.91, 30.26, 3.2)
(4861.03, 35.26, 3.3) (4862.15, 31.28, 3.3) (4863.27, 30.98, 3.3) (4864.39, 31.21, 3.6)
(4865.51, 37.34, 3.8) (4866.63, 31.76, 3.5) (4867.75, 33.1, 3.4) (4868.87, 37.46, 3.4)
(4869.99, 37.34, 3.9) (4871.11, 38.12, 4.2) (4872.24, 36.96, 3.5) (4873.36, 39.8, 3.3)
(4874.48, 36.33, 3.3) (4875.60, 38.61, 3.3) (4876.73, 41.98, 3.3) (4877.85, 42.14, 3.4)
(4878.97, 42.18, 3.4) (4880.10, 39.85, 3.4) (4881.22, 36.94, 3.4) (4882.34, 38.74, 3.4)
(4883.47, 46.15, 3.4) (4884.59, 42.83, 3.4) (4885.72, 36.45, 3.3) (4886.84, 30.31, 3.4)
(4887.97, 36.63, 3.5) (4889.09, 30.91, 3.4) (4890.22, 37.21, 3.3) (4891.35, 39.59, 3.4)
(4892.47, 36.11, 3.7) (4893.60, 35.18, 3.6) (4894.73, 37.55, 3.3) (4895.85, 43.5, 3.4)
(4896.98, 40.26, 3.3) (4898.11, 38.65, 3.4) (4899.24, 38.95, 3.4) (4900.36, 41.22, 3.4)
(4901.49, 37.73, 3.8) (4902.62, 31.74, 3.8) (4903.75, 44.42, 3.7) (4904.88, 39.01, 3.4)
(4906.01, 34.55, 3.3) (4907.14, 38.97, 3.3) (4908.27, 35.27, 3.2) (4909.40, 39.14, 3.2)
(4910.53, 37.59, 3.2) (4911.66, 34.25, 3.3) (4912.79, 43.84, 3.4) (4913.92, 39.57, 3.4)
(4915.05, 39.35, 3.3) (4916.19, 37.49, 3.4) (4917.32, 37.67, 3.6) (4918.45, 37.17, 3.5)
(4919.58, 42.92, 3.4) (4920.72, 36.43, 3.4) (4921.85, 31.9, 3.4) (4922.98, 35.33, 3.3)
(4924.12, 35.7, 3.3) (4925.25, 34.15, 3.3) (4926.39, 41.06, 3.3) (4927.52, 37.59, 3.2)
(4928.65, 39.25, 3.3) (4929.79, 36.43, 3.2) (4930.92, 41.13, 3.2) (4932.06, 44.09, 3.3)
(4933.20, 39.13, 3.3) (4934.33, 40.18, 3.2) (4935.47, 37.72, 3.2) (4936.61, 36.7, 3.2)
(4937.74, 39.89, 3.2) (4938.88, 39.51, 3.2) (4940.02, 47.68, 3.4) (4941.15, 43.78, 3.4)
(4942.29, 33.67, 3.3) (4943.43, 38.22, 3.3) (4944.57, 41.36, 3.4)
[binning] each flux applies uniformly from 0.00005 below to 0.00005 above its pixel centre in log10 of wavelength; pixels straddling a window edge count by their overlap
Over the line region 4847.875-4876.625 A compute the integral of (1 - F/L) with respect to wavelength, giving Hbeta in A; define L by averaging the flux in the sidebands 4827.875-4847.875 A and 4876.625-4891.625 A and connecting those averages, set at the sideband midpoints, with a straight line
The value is 2.84 A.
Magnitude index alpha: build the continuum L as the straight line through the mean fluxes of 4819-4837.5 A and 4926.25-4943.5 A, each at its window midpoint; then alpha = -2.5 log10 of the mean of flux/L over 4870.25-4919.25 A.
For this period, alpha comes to 0.05 mag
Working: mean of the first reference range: 41.1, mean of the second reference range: 39.8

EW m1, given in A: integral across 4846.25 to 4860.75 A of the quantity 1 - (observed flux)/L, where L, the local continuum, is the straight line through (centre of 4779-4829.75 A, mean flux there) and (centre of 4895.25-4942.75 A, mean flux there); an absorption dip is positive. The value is 0.9 A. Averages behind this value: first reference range 40.3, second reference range 38.7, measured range 37.1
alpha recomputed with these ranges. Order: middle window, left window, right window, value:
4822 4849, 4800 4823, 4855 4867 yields -0.11 mag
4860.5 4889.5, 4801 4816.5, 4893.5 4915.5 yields 0.07 mag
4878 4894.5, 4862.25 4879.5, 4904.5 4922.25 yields -0.02 mag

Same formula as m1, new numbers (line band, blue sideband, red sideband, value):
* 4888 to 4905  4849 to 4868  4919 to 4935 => -0.6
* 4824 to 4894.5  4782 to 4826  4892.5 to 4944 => 2.1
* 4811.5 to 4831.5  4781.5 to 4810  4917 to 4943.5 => 0.4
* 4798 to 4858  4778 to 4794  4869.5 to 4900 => -1.3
